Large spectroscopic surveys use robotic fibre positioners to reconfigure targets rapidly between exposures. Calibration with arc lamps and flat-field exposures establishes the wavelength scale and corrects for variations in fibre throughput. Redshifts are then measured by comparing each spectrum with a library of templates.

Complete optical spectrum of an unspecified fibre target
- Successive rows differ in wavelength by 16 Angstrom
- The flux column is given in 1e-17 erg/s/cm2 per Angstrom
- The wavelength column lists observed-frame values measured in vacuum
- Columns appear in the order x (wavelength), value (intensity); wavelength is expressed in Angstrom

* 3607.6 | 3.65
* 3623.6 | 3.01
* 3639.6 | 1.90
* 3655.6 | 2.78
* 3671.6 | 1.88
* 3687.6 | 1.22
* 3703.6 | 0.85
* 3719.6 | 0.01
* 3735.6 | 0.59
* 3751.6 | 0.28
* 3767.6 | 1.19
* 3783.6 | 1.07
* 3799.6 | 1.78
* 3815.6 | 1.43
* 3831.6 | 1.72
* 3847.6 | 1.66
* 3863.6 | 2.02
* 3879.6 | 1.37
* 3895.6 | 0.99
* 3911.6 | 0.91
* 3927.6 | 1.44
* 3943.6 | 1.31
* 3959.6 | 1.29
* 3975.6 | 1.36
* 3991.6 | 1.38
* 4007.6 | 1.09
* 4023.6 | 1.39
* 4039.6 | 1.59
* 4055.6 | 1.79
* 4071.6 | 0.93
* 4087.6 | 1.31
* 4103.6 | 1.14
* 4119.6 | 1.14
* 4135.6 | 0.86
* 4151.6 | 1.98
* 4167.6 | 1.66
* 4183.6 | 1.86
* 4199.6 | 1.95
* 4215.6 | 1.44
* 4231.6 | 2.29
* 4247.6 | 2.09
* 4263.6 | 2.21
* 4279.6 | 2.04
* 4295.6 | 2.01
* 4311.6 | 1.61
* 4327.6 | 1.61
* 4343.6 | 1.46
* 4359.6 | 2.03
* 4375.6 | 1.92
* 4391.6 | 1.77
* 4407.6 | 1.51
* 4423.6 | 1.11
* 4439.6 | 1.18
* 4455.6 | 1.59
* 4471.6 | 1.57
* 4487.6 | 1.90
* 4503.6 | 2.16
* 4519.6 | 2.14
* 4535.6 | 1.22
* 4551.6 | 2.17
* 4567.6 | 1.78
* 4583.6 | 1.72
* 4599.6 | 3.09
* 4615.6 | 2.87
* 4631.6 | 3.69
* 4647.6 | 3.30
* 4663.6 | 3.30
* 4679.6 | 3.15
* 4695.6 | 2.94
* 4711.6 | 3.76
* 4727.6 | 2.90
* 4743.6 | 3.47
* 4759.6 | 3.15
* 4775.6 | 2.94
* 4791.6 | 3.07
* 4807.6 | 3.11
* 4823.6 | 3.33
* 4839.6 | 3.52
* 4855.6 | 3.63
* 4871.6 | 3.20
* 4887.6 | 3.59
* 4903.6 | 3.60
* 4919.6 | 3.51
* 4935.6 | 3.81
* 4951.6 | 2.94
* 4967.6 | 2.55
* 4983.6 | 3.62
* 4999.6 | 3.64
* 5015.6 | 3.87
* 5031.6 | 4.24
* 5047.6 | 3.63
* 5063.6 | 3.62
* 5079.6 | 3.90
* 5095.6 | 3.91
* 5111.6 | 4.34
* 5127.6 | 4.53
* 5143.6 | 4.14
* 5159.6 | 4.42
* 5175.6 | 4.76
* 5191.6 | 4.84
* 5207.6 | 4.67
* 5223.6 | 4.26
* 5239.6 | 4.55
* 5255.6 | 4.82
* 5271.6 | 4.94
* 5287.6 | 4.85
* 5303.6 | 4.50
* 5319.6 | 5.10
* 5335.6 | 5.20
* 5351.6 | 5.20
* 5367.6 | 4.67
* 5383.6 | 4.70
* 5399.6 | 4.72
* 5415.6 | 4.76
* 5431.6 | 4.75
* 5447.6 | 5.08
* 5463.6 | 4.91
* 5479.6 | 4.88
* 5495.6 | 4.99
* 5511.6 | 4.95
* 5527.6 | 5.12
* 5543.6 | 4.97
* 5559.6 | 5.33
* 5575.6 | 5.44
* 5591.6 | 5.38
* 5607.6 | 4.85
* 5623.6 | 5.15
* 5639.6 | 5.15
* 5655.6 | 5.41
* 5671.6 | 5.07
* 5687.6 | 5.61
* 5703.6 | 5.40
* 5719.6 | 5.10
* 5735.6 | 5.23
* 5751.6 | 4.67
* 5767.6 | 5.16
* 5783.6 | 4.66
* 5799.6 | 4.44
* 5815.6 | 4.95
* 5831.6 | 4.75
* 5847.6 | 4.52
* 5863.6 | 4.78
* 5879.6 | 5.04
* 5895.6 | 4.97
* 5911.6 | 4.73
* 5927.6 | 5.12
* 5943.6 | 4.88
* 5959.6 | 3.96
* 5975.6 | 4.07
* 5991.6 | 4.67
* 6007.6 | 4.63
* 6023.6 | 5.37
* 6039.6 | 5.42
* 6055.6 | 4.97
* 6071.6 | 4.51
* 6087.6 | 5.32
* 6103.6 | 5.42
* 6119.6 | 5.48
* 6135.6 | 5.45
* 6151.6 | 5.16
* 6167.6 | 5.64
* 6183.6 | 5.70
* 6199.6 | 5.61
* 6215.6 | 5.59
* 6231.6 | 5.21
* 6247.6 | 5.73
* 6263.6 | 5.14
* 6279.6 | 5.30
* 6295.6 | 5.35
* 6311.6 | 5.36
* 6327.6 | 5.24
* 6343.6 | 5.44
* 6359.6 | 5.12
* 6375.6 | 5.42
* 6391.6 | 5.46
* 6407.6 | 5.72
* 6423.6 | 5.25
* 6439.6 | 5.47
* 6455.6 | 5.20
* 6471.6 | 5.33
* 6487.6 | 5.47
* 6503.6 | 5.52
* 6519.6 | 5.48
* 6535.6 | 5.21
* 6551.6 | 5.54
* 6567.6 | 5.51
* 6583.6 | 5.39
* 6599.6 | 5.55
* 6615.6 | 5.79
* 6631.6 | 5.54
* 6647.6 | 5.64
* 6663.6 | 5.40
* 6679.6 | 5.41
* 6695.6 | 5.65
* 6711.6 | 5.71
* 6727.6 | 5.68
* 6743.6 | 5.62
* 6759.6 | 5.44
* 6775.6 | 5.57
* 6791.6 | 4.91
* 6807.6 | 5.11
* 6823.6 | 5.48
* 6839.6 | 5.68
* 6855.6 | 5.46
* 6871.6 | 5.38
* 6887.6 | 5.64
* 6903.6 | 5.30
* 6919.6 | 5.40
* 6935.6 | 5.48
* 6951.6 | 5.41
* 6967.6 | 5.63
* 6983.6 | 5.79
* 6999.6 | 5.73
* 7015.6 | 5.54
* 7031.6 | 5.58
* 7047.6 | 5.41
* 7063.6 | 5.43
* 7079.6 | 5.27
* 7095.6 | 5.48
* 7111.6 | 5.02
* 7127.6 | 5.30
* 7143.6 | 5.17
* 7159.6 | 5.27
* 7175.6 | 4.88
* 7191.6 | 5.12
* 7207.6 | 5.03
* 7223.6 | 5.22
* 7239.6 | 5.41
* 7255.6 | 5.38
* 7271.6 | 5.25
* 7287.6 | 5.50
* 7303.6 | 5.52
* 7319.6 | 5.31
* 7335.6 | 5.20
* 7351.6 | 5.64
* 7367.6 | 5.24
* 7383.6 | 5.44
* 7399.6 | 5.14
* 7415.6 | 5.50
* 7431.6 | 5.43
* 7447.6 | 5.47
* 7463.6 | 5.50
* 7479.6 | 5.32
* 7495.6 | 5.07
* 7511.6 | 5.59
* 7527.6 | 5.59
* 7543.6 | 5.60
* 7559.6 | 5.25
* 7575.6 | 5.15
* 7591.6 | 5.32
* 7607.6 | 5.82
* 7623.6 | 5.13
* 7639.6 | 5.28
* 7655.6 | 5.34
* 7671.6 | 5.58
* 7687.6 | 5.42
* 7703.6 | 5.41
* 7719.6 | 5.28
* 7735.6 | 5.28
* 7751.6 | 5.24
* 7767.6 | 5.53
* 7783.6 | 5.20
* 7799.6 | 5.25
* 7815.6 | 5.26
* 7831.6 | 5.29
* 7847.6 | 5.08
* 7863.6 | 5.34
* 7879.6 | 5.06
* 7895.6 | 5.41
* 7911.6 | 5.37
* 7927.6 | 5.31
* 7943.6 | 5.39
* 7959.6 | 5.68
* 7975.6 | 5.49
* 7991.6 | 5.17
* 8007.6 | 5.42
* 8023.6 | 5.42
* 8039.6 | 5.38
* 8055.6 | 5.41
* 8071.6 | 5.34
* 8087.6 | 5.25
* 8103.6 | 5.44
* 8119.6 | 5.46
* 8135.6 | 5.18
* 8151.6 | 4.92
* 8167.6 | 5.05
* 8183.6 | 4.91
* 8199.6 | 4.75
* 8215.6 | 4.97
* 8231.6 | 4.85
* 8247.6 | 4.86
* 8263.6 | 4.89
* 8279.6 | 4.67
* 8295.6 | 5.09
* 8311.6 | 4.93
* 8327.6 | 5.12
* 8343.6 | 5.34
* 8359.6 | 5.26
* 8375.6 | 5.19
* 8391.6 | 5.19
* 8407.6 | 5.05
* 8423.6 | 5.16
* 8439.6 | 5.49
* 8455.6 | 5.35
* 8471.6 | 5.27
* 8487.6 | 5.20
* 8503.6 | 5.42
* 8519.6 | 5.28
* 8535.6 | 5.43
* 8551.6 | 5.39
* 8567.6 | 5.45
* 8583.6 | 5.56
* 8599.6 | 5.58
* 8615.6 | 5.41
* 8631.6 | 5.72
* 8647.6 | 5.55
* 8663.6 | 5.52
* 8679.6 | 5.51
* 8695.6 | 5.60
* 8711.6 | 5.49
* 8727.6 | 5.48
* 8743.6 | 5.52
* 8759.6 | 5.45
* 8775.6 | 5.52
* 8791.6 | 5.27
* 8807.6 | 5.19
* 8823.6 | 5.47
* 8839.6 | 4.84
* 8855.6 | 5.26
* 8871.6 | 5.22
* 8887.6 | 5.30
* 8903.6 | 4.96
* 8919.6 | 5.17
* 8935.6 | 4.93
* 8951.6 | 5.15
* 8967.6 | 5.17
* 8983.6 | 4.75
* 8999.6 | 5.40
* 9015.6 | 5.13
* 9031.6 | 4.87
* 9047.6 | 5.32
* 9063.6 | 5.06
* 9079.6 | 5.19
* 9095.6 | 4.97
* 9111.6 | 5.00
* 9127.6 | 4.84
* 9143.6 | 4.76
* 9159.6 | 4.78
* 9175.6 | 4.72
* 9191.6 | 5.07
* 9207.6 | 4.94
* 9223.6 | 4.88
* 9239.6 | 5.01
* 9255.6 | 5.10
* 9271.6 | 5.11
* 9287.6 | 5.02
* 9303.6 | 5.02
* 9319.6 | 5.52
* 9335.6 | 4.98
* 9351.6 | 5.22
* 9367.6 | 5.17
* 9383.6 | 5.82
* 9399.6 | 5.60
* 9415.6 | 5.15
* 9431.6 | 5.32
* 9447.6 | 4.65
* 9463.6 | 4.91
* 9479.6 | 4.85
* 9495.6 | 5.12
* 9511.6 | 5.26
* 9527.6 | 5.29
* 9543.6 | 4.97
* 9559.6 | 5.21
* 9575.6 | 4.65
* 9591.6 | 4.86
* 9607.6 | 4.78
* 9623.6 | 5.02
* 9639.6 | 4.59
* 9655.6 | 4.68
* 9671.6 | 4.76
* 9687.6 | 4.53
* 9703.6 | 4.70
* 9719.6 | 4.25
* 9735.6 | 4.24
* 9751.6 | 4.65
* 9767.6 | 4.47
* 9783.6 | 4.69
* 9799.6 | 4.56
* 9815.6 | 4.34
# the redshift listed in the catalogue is 0.153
